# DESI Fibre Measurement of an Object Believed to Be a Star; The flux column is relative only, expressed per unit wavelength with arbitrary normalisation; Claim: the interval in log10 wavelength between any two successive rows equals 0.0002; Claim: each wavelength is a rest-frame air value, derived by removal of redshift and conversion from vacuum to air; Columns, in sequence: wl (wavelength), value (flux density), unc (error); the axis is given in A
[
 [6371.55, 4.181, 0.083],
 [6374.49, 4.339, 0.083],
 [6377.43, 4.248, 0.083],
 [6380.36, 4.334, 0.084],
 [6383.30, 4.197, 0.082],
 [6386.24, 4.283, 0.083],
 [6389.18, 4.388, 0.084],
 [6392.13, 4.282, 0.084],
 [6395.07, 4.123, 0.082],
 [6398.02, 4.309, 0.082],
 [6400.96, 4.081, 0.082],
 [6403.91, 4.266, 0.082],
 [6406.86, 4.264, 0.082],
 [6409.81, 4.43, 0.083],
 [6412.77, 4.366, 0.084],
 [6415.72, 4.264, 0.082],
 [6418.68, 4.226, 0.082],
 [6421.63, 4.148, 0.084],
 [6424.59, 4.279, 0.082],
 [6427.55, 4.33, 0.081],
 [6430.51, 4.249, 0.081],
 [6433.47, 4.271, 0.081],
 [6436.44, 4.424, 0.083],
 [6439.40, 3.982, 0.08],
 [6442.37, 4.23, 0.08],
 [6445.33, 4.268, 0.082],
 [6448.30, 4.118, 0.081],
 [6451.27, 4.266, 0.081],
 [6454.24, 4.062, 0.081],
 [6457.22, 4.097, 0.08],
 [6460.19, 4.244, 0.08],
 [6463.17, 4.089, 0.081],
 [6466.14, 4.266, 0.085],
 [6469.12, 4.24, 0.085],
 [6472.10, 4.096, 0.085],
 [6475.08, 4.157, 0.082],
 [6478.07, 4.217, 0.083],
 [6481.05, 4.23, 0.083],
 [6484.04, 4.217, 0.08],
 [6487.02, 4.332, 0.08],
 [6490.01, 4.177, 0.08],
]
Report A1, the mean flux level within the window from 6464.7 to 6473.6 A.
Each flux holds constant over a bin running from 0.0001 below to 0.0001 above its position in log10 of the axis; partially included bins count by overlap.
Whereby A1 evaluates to 4.2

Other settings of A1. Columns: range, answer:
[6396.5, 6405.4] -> 4.22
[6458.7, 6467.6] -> 4.2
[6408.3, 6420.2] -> 4.32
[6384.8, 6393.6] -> 4.32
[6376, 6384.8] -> 4.26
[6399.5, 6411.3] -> 4.26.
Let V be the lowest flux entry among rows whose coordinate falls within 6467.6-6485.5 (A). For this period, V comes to 4.096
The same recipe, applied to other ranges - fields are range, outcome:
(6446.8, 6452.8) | 4.118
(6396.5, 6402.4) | 4.081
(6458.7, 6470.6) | 4.089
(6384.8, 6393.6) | 4.282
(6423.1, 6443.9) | 3.982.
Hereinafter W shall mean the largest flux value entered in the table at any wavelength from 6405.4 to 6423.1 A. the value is 4.43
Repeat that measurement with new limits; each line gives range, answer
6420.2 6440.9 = 4.424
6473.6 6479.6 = 4.217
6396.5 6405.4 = 4.309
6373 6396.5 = 4.388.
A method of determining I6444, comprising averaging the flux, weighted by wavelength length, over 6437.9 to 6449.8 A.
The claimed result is 4.15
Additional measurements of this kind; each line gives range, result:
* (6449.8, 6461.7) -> 4.17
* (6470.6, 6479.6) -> 4.16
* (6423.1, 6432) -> 4.29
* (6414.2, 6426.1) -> 4.23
